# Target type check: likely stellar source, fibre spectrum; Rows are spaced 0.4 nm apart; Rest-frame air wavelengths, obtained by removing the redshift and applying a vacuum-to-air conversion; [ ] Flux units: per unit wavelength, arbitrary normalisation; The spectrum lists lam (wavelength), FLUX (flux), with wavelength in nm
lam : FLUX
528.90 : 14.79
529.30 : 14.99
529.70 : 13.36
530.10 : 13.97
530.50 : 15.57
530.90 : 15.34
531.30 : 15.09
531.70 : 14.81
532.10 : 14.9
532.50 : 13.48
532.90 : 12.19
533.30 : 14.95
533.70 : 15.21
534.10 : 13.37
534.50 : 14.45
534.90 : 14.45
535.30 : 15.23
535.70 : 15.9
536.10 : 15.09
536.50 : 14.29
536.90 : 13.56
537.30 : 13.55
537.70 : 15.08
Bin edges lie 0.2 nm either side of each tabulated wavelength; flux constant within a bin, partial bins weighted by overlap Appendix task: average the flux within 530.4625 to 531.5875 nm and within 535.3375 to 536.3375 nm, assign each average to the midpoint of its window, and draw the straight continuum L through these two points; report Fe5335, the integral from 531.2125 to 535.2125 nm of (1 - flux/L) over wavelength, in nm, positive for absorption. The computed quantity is 0.27 nm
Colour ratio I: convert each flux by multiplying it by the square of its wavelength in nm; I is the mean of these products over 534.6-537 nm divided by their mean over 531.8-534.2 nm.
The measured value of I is 1.06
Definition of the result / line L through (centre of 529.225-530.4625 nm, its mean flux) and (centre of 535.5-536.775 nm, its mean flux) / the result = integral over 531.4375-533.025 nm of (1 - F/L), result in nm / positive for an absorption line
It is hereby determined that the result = 0.06 nm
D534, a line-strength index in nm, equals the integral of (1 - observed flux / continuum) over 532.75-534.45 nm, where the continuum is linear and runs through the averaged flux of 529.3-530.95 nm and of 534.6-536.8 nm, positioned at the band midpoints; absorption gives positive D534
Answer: 0.09 nm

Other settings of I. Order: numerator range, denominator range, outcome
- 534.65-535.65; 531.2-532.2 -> 1.02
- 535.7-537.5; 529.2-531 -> 1.01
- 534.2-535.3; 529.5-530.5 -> 1.05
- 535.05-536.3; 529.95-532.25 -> 1.04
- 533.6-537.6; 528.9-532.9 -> 1.02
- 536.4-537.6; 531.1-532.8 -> 0.98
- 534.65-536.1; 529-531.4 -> 1.05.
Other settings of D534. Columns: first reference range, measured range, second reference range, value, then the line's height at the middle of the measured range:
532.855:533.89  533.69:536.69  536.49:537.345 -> -0.14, 14.1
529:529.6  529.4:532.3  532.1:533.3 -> -0.12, 14.2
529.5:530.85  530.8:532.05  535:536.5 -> -0.04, 14.6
